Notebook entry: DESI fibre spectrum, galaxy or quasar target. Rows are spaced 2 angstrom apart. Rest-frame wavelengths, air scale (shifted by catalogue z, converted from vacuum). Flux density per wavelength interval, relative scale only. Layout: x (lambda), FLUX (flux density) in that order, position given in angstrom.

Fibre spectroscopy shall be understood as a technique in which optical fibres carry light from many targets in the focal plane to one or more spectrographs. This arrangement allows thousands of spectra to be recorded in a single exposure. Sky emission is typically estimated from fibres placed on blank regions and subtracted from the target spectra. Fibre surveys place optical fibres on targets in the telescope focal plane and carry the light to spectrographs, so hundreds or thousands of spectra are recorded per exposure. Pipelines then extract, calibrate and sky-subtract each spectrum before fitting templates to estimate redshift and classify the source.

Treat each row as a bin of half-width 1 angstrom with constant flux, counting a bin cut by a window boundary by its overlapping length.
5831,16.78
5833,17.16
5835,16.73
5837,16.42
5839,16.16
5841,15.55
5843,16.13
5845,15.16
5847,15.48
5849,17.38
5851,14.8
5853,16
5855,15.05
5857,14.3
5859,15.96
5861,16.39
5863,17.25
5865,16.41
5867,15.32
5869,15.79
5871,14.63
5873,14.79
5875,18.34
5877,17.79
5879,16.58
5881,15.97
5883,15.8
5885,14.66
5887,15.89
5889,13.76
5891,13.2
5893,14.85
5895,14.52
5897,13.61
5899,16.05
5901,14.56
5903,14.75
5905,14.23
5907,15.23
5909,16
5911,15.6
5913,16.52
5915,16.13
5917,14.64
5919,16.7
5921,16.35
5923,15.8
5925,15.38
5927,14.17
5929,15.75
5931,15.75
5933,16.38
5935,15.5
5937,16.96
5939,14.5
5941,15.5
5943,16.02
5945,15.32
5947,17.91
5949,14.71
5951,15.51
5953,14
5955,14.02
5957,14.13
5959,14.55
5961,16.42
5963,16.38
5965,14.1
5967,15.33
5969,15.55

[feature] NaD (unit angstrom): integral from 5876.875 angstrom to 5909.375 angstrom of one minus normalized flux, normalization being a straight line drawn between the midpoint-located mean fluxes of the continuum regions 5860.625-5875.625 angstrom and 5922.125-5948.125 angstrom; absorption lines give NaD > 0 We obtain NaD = 1.8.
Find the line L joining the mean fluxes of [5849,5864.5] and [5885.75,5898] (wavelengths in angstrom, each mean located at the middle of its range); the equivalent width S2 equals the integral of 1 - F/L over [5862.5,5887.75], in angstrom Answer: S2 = -1.8 angstrom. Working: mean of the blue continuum 15.8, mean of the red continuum 14.3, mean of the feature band 16.1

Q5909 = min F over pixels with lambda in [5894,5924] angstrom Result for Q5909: 13.61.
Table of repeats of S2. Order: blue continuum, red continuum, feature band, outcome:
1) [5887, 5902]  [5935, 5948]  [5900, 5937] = -0.77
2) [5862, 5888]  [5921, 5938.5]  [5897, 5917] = 0.69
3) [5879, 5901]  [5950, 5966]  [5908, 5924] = -1.15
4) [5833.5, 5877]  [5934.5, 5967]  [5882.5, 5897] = 1.09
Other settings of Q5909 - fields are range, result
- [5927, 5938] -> 14.17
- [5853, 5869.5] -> 14.3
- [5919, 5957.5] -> 14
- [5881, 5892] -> 13.2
